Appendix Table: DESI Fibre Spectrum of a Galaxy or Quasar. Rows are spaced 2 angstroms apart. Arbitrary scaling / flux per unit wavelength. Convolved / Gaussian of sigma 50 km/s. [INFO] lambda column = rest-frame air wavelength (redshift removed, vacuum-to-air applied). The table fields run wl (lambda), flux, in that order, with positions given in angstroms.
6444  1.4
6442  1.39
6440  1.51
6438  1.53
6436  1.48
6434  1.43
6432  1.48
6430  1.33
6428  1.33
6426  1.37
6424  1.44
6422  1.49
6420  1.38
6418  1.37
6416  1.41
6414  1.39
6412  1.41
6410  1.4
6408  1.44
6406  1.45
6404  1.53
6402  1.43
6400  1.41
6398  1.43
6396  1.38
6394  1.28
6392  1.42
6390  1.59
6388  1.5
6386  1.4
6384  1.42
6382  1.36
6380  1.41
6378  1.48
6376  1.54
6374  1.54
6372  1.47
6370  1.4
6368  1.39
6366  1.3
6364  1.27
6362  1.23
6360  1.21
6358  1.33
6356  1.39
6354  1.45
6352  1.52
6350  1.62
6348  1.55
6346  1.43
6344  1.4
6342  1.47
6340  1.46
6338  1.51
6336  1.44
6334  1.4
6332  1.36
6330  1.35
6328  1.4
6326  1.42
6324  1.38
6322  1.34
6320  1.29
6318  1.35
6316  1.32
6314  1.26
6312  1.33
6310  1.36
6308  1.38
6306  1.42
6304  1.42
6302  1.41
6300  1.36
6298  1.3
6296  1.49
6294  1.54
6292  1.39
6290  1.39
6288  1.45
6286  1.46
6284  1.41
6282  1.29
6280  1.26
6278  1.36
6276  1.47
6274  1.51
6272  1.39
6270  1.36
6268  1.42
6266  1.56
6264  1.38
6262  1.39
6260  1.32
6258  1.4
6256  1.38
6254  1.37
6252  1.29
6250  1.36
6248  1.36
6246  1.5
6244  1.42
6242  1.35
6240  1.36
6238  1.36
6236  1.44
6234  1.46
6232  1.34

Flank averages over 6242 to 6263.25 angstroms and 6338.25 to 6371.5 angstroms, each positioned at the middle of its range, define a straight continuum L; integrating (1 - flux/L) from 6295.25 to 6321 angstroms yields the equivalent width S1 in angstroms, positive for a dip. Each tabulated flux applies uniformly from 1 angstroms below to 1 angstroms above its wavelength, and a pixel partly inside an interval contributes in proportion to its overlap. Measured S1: 0.6 angstroms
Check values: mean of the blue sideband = 1.38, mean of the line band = 1.36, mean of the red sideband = 1.4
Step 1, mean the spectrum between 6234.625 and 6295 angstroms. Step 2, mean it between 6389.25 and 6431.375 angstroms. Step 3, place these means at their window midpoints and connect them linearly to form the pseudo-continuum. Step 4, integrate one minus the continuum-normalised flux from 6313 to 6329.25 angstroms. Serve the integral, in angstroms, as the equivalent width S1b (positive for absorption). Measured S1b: 0.7 angstroms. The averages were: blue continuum 1.4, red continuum 1.41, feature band 1.35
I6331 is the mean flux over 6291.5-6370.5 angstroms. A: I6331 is 1.39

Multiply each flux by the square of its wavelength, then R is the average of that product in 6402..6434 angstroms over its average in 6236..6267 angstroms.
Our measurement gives 1.1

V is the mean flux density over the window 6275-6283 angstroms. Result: 1.34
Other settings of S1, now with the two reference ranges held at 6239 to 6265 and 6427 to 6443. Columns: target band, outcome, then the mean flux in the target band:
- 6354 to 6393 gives 0.31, 1.4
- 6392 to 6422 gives 0.31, 1.41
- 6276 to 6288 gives 0.10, 1.37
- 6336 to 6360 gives -0.82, 1.45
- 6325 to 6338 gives -0.02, 1.4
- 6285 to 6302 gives -0.40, 1.42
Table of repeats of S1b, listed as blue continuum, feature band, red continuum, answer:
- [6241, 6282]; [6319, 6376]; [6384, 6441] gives 0.22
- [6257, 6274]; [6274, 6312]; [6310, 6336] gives -0.45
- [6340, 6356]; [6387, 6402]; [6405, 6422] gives 0.02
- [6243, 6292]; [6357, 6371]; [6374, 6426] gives 1.16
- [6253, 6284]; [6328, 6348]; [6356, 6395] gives -0.50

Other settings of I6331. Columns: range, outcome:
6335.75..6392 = 1.43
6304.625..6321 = 1.34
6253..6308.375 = 1.4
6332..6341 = 1.44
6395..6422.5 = 1.42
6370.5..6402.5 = 1.44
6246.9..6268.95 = 1.38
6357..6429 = 1.41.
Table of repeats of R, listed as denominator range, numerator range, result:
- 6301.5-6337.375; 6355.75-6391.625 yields 1.04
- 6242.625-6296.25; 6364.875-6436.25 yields 1.06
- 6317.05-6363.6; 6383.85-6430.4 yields 1.03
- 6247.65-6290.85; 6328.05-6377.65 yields 1.05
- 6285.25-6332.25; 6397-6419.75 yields 1.06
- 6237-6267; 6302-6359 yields 1.04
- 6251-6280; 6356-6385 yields 1.02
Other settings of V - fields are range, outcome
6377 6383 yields 1.42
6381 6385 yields 1.39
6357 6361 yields 1.27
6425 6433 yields 1.38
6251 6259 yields 1.36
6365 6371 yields 1.36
